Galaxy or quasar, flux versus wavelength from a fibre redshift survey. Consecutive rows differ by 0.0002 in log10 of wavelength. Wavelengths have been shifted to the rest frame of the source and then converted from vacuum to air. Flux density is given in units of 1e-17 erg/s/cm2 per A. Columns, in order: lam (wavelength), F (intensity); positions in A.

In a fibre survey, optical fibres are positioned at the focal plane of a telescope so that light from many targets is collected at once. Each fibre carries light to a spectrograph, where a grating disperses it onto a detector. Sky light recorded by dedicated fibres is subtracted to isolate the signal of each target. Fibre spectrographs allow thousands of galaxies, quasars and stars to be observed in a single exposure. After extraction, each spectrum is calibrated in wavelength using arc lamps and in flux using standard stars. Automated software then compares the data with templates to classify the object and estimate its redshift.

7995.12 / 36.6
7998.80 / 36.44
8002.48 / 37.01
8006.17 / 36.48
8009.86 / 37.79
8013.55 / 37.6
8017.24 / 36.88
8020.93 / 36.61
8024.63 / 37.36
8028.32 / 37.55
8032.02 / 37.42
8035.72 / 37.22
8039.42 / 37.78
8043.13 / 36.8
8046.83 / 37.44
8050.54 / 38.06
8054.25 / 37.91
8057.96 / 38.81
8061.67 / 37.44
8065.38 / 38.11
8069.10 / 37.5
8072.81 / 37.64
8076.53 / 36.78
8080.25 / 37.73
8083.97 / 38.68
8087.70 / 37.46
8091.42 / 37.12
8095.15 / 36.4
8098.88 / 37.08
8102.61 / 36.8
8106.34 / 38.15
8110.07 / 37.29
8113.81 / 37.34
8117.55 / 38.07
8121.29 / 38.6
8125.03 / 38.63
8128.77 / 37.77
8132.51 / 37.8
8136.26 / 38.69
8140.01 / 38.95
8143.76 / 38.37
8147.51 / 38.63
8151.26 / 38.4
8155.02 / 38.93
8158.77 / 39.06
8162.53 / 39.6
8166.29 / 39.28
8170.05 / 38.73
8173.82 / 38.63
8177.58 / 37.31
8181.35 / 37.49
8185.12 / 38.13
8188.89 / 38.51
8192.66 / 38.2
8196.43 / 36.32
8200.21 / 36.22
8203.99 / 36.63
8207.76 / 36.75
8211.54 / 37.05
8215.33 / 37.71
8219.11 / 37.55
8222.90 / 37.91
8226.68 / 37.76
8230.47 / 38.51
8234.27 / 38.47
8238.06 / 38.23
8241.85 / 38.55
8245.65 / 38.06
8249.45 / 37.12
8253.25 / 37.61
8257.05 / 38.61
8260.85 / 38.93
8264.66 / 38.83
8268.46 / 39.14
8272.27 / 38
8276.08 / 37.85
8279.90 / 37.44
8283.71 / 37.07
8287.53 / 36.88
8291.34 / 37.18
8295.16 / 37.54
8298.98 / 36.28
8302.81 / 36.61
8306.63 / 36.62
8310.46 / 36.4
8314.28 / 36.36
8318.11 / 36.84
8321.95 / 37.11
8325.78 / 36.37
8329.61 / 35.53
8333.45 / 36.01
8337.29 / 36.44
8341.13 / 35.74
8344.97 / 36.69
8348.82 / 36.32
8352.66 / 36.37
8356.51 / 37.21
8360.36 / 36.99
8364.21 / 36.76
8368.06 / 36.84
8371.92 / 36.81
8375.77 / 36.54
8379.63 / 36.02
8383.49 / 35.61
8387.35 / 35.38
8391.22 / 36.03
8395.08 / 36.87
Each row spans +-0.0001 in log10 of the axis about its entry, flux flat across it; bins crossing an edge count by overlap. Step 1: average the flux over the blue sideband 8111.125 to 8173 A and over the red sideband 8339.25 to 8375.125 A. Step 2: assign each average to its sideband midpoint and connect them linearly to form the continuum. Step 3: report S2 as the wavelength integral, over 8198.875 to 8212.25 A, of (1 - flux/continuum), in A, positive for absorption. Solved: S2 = 0.5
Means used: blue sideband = 38.5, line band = 36.7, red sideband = 36.6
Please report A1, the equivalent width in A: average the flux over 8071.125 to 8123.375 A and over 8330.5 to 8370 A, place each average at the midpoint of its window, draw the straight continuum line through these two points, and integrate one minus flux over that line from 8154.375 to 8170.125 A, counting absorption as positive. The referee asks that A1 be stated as -0.82 A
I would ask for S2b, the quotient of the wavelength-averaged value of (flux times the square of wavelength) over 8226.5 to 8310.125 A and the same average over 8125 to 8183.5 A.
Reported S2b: 1.01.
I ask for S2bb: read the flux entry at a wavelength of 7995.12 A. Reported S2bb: 36.6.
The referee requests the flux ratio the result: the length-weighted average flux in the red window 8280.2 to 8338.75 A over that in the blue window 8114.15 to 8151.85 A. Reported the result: 1.0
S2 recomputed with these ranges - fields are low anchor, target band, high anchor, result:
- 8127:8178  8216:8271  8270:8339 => -1.0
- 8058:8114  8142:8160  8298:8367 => -0.7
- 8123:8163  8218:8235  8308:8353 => -0.2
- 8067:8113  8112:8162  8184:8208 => -1.5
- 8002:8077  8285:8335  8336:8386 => 0.0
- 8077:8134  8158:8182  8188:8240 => -0.7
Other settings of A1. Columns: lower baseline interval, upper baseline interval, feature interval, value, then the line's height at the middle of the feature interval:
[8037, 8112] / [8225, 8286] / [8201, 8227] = 0.5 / 38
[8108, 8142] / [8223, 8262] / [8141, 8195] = -0.5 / 38.1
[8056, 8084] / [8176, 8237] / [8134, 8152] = -0.5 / 37.7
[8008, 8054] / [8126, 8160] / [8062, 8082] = 0.1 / 37.8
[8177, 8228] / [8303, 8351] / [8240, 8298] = -1.6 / 36.9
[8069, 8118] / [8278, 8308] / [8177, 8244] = -0.9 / 37.1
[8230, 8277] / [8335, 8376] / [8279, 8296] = 0.2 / 37.7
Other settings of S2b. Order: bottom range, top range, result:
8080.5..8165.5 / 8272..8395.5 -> 1.01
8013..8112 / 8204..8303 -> 1.06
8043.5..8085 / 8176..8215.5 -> 1.02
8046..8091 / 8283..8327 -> 1.03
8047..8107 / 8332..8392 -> 1.04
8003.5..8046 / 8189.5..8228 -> 1.05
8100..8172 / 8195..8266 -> 1.01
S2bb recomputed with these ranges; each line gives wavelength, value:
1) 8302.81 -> 36.61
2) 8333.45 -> 36.01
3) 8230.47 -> 38.51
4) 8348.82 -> 36.32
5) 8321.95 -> 37.11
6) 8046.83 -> 37.44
